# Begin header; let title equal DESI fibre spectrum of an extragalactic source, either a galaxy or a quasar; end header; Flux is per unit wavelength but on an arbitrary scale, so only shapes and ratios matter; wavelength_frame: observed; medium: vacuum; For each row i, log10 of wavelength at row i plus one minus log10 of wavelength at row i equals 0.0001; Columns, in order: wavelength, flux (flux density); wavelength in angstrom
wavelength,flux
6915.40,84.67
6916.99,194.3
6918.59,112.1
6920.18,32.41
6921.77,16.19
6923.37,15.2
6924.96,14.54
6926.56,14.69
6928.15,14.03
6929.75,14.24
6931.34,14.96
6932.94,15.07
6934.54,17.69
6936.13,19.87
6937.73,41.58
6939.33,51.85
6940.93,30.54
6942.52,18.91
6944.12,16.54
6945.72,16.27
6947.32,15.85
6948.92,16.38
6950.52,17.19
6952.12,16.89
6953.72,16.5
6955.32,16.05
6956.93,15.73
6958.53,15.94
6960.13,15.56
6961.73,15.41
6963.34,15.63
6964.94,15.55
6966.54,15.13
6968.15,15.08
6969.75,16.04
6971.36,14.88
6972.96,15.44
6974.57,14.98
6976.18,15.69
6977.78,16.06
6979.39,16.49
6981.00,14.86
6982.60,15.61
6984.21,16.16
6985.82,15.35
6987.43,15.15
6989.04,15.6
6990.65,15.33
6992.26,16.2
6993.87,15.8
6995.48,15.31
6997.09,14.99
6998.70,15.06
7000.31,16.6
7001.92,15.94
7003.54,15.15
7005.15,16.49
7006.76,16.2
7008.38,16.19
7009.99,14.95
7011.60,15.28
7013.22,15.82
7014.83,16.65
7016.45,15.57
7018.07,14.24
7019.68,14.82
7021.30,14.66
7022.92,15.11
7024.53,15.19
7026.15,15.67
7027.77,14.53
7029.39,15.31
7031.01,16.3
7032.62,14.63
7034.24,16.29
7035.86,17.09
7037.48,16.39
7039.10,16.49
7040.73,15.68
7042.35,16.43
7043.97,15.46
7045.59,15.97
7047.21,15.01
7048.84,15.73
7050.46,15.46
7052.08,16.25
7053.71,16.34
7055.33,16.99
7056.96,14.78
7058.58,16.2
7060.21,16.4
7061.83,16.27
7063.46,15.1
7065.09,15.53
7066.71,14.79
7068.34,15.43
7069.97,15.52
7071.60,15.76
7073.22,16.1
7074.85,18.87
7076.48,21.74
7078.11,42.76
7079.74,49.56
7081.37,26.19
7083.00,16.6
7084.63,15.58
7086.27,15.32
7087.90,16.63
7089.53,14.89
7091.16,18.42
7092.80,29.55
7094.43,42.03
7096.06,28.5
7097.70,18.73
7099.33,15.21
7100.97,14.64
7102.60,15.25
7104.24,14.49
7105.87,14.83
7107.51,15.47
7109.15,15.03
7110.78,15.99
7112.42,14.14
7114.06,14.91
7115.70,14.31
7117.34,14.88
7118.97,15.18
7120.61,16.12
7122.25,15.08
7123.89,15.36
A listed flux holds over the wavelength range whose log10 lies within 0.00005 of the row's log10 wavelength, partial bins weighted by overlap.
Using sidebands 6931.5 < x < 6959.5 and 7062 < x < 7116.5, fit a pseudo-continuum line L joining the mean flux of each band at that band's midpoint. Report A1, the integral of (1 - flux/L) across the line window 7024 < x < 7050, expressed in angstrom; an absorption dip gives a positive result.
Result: 5.58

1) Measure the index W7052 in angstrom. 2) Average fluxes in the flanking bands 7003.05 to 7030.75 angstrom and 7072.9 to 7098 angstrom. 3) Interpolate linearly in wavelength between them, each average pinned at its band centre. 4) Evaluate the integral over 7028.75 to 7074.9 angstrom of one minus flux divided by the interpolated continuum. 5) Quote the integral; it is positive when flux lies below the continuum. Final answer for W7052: 9.5 angstrom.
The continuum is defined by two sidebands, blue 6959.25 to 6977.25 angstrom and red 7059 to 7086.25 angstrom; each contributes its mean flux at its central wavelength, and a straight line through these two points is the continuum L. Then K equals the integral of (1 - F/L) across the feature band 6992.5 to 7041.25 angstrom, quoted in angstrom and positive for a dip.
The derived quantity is 5.91 angstrom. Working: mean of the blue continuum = 15.4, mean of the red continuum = 20.5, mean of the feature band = 15.6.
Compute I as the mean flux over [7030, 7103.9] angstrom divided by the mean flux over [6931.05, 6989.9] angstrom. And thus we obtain 1.0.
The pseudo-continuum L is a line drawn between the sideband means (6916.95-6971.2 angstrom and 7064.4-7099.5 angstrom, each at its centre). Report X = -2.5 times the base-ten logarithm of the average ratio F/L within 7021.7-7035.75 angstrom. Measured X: 0.43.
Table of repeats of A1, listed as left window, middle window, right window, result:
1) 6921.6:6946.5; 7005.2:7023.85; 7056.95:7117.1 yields 4.26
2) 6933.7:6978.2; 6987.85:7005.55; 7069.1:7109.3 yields 3.58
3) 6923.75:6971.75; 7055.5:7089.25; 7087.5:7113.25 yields -1.25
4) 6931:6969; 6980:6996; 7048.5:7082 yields 3.25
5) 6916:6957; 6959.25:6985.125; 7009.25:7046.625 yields 9.62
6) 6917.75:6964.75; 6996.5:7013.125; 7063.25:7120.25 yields 4.33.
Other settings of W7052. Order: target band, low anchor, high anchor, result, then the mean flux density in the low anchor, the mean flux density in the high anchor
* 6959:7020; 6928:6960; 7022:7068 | 8.61 angstrom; 20.1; 15.8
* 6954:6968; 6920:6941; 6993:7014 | 2.61 angstrom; 21.8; 15.7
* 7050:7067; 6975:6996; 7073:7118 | 2.67 angstrom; 15.7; 20.4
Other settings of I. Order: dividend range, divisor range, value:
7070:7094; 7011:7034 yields 1.49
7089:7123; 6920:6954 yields 0.89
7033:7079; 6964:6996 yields 1.11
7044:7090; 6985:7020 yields 1.19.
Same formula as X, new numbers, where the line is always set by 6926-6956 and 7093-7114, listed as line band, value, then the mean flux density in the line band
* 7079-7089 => -0.20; 22.9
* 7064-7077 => 0.16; 16.6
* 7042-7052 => 0.23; 15.7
